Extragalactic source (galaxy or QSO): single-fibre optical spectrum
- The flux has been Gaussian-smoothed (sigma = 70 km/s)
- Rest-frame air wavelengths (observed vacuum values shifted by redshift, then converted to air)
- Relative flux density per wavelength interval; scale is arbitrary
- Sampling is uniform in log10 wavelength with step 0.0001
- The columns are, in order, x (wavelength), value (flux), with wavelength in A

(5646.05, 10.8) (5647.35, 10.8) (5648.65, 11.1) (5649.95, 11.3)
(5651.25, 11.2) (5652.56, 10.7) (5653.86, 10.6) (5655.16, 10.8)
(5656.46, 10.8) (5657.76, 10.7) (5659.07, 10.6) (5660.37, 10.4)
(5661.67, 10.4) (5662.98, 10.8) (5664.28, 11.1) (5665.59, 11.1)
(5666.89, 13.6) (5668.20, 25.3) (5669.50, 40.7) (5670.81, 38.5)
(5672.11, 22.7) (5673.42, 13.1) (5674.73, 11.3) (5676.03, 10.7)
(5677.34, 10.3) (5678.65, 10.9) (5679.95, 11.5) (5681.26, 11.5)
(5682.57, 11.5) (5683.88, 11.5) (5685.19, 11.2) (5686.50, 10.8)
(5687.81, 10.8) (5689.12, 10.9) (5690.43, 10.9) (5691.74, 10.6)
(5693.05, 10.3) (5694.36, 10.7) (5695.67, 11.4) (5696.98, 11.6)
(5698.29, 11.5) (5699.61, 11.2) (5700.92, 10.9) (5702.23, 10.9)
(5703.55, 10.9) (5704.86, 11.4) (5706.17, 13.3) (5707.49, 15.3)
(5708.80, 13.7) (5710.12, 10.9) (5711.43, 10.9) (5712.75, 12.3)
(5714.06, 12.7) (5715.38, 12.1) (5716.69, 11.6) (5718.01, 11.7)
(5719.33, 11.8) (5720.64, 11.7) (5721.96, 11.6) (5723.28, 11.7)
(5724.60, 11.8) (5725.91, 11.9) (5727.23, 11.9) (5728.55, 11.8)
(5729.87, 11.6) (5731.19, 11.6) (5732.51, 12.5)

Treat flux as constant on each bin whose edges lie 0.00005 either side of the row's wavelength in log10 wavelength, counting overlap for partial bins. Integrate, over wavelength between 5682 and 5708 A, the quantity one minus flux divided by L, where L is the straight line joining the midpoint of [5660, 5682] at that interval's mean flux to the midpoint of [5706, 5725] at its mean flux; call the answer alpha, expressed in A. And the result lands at 4.8 A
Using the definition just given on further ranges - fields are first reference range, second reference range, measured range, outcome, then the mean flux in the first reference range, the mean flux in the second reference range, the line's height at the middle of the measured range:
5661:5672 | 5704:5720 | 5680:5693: 4.43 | 20.3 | 12.3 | 16.8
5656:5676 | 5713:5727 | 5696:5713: 1.70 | 16.6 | 11.9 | 13.2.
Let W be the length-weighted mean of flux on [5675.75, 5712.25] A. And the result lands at 11.4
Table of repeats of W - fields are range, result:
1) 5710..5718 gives 11.8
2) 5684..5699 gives 11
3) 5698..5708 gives 11.9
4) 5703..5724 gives 12.1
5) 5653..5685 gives 14.5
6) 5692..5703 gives 11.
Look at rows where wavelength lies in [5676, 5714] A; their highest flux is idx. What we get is 15.3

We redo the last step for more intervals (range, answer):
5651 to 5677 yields 40.7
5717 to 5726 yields 11.9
